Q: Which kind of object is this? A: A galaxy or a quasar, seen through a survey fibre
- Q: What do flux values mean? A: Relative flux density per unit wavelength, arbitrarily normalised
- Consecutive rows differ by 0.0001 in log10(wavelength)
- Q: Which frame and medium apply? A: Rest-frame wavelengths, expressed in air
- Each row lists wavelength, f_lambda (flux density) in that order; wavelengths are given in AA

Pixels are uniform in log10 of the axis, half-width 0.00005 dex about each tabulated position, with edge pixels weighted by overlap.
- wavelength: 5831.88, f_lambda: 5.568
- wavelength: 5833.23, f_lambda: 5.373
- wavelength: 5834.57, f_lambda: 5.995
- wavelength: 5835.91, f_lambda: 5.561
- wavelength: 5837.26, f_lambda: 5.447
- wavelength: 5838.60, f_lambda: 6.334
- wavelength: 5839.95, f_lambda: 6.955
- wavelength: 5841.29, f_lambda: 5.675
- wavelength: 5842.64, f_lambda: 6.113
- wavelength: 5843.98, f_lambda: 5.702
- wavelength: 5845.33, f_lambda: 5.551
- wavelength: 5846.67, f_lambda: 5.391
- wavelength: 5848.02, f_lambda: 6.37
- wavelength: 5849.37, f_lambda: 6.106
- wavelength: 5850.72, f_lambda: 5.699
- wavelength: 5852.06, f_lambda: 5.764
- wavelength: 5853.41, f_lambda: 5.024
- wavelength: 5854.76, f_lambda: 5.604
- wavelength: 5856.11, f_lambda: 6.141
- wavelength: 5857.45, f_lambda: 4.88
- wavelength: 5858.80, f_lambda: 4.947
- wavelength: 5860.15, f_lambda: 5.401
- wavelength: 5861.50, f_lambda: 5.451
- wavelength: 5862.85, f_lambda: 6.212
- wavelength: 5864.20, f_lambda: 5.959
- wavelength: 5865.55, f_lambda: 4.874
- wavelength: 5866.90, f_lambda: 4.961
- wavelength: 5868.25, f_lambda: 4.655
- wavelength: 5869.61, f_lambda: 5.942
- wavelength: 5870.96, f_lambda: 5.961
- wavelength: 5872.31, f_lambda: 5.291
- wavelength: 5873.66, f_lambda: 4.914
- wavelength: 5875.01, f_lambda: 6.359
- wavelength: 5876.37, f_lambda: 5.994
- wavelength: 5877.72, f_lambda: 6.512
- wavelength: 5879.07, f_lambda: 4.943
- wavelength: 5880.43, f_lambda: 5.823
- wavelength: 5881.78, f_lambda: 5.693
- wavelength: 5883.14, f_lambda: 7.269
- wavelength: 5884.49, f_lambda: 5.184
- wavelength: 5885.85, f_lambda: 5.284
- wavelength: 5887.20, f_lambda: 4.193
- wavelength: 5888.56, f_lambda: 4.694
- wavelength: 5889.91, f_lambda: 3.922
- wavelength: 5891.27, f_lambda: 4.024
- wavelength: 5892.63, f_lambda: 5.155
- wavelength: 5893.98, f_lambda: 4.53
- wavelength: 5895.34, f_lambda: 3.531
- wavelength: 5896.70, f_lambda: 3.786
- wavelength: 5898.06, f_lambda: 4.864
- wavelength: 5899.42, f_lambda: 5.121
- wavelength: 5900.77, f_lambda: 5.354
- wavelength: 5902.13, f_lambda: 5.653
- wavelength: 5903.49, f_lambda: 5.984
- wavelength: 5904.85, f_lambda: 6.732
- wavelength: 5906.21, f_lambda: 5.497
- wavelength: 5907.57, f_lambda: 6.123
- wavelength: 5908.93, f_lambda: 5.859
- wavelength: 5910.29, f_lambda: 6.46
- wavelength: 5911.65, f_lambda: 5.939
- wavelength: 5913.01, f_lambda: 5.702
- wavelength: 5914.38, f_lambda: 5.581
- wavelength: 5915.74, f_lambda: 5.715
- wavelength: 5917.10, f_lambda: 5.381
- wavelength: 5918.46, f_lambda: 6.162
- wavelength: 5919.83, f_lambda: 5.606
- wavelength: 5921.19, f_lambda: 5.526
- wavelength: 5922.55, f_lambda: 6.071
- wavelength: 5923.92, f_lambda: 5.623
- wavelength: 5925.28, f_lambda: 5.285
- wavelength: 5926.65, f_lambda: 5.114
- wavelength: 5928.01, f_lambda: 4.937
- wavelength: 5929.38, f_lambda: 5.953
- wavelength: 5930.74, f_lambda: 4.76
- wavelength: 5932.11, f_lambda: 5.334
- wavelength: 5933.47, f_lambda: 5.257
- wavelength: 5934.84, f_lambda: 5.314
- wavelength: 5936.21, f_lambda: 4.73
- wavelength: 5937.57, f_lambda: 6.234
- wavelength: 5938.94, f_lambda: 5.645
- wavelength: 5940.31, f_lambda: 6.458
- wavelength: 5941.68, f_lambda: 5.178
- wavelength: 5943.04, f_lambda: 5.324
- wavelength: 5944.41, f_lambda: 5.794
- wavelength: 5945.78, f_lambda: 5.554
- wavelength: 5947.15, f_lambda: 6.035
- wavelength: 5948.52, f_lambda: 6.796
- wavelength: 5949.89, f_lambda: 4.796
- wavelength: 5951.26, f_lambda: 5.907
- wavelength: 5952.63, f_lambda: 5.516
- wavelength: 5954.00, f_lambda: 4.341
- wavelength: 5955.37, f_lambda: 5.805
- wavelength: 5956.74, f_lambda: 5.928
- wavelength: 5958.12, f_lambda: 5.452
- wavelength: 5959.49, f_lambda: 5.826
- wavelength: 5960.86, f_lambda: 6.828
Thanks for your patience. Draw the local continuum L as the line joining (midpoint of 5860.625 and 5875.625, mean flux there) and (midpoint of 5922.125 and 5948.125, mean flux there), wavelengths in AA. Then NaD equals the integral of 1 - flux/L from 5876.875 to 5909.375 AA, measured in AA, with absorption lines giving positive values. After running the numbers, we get 1.6 AA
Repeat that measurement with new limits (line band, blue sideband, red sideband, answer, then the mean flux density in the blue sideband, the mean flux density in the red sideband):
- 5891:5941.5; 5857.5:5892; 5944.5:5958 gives 0.6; 5.37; 5.63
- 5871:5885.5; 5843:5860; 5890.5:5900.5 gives -2.6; 5.6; 4.46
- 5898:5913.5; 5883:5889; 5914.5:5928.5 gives -1.2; 5.18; 5.55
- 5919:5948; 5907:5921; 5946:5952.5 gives 1.5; 5.84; 5.83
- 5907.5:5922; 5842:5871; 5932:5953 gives -0.5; 5.57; 5.63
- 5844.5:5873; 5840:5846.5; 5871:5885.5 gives 1.4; 5.85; 5.79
